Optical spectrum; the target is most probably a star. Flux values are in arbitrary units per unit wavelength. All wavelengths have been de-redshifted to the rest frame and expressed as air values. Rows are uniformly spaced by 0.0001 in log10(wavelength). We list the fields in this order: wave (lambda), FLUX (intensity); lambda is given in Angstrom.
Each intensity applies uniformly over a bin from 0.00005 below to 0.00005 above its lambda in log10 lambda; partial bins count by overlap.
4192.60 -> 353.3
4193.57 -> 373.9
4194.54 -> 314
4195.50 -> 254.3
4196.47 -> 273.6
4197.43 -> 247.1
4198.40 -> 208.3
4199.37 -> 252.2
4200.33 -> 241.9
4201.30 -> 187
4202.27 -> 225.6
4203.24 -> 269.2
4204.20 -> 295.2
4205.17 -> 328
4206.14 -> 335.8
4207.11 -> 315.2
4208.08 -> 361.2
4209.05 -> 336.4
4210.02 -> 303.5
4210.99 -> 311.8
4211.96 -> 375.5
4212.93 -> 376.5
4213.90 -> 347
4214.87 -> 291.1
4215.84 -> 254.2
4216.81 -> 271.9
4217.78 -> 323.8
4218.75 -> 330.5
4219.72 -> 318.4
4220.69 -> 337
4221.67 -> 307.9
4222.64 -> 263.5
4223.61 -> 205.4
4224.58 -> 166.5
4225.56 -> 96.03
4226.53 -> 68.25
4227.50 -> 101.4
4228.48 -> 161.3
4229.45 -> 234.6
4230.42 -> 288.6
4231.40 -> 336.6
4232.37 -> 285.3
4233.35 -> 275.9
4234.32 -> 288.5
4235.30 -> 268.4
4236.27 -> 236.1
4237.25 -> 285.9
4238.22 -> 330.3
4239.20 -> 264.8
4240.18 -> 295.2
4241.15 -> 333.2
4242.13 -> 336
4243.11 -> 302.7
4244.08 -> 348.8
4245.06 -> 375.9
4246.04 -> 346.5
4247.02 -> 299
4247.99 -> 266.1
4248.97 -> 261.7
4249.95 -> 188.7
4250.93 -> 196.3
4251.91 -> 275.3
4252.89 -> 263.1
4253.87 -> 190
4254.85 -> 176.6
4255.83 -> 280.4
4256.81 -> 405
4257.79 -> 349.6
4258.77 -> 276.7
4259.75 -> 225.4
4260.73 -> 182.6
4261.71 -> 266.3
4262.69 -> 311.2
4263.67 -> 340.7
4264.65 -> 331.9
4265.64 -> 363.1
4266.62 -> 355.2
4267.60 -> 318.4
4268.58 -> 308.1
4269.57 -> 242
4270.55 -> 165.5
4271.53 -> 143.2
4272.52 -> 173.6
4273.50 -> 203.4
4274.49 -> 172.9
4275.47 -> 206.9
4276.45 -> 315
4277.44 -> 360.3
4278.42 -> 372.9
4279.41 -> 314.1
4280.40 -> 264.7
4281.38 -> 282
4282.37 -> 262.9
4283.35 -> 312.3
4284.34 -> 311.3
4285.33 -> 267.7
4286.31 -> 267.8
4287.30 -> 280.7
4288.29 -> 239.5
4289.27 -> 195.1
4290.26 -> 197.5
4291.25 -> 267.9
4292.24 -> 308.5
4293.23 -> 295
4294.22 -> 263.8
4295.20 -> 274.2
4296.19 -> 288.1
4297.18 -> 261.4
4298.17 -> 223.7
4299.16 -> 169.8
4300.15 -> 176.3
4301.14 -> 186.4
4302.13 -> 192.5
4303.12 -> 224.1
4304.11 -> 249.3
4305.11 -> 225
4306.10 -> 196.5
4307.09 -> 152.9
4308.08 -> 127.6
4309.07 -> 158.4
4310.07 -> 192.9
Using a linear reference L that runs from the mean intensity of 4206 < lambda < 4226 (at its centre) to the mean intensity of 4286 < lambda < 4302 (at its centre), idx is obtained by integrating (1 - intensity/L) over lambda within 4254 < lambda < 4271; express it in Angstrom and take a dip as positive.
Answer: -1.5 Angstrom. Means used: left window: 296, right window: 242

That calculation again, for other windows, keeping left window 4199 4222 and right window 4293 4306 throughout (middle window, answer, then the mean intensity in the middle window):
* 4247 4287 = -2.0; 270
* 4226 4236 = 2.0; 231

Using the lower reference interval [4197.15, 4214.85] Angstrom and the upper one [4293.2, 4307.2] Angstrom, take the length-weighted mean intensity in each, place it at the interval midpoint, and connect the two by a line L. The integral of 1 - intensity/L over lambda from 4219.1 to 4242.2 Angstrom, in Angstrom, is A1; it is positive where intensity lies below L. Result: 2.0 Angstrom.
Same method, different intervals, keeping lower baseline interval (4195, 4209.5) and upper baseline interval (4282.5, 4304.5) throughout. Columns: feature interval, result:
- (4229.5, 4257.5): -2.4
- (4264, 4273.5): -0.3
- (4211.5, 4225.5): -1.1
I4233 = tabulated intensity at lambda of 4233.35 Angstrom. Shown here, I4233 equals 275.9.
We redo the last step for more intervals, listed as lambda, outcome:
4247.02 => 299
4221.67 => 307.9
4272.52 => 173.6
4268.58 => 308.1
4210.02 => 303.5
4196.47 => 273.6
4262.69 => 311.2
